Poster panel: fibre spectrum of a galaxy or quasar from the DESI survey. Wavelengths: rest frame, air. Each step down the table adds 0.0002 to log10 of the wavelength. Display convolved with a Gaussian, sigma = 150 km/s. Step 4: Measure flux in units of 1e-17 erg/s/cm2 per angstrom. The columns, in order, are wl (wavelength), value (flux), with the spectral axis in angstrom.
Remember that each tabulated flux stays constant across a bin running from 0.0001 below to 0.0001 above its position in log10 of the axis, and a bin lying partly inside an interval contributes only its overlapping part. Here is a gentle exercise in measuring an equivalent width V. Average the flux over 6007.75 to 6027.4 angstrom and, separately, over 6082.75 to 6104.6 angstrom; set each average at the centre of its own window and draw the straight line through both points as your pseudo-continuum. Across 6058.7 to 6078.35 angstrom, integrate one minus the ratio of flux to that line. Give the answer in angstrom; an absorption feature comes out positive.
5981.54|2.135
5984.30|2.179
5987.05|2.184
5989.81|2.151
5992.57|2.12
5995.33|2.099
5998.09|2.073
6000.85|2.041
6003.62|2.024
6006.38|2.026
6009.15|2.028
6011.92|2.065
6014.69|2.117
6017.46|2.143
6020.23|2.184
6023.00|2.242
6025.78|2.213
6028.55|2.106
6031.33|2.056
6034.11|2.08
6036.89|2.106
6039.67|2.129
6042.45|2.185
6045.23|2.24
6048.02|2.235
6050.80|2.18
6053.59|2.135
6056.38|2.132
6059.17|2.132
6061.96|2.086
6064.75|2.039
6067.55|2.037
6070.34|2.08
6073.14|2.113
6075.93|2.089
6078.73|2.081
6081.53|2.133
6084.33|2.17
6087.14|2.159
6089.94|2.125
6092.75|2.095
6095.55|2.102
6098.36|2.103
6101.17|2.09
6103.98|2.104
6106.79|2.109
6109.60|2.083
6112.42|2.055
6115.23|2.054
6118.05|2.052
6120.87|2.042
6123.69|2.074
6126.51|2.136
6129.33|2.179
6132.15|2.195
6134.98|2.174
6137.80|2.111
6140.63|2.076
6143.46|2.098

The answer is 0.43 angstrom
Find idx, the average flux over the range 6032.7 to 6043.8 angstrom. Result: 2.12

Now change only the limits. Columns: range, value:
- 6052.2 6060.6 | 2.13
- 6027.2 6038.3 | 2.09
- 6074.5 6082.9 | 2.1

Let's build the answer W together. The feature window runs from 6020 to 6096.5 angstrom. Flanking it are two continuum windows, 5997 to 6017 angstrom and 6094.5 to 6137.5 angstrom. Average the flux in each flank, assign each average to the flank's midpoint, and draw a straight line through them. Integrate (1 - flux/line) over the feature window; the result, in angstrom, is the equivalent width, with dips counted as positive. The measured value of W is -1.9 angstrom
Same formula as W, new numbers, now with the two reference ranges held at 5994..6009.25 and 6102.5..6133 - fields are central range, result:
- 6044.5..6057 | -0.7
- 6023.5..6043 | -0.6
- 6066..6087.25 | -0.2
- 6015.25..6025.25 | -0.6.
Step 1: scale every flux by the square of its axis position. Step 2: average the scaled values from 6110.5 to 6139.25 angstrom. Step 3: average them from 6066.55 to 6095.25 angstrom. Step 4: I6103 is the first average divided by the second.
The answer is 1.01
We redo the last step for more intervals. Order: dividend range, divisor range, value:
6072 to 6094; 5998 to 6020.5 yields 1.05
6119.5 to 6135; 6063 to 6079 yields 1.05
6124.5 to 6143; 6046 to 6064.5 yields 1.02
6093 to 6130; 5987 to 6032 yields 1.02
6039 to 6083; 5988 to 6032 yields 1.03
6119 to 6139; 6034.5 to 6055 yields 1.01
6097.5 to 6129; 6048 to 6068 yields 1.00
